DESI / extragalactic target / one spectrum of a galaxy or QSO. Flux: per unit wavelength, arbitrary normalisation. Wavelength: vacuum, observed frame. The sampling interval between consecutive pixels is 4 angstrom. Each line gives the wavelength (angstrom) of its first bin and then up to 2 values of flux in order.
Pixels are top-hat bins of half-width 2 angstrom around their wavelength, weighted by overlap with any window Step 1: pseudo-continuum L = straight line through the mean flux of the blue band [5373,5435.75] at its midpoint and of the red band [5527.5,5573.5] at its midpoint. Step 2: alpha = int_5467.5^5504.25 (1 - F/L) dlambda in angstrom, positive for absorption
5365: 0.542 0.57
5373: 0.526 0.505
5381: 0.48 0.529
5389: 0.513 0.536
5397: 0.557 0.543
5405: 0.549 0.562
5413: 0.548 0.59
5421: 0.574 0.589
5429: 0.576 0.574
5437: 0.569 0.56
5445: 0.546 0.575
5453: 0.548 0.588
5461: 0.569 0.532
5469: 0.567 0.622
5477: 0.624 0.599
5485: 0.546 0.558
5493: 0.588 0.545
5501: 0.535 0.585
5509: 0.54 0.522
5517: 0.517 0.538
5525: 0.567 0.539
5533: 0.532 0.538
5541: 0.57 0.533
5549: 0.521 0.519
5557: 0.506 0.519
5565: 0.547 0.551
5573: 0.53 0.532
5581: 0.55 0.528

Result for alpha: -2.5 angstrom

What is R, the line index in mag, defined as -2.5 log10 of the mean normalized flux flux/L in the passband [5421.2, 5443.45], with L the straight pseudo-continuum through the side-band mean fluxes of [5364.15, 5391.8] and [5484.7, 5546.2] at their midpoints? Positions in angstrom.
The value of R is -0.08 mag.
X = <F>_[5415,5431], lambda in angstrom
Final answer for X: 0.582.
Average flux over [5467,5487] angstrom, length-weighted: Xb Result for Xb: 0.592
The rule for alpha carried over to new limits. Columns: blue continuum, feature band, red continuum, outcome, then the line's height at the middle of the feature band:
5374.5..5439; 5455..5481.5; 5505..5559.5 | -2.1 angstrom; 0.543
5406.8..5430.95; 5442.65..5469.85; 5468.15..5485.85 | 1.3 angstrom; 0.588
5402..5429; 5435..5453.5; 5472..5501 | 0.4 angstrom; 0.572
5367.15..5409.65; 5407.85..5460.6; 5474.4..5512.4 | -2.0 angstrom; 0.548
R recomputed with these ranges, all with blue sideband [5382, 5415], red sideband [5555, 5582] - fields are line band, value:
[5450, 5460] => -0.061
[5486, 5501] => -0.045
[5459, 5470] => -0.035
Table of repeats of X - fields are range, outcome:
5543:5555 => 0.524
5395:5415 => 0.552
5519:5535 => 0.544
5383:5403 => 0.536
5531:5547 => 0.543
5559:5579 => 0.536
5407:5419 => 0.567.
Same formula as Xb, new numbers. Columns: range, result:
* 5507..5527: 0.537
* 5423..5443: 0.574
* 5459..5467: 0.55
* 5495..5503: 0.54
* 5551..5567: 0.523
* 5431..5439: 0.571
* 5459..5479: 0.583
